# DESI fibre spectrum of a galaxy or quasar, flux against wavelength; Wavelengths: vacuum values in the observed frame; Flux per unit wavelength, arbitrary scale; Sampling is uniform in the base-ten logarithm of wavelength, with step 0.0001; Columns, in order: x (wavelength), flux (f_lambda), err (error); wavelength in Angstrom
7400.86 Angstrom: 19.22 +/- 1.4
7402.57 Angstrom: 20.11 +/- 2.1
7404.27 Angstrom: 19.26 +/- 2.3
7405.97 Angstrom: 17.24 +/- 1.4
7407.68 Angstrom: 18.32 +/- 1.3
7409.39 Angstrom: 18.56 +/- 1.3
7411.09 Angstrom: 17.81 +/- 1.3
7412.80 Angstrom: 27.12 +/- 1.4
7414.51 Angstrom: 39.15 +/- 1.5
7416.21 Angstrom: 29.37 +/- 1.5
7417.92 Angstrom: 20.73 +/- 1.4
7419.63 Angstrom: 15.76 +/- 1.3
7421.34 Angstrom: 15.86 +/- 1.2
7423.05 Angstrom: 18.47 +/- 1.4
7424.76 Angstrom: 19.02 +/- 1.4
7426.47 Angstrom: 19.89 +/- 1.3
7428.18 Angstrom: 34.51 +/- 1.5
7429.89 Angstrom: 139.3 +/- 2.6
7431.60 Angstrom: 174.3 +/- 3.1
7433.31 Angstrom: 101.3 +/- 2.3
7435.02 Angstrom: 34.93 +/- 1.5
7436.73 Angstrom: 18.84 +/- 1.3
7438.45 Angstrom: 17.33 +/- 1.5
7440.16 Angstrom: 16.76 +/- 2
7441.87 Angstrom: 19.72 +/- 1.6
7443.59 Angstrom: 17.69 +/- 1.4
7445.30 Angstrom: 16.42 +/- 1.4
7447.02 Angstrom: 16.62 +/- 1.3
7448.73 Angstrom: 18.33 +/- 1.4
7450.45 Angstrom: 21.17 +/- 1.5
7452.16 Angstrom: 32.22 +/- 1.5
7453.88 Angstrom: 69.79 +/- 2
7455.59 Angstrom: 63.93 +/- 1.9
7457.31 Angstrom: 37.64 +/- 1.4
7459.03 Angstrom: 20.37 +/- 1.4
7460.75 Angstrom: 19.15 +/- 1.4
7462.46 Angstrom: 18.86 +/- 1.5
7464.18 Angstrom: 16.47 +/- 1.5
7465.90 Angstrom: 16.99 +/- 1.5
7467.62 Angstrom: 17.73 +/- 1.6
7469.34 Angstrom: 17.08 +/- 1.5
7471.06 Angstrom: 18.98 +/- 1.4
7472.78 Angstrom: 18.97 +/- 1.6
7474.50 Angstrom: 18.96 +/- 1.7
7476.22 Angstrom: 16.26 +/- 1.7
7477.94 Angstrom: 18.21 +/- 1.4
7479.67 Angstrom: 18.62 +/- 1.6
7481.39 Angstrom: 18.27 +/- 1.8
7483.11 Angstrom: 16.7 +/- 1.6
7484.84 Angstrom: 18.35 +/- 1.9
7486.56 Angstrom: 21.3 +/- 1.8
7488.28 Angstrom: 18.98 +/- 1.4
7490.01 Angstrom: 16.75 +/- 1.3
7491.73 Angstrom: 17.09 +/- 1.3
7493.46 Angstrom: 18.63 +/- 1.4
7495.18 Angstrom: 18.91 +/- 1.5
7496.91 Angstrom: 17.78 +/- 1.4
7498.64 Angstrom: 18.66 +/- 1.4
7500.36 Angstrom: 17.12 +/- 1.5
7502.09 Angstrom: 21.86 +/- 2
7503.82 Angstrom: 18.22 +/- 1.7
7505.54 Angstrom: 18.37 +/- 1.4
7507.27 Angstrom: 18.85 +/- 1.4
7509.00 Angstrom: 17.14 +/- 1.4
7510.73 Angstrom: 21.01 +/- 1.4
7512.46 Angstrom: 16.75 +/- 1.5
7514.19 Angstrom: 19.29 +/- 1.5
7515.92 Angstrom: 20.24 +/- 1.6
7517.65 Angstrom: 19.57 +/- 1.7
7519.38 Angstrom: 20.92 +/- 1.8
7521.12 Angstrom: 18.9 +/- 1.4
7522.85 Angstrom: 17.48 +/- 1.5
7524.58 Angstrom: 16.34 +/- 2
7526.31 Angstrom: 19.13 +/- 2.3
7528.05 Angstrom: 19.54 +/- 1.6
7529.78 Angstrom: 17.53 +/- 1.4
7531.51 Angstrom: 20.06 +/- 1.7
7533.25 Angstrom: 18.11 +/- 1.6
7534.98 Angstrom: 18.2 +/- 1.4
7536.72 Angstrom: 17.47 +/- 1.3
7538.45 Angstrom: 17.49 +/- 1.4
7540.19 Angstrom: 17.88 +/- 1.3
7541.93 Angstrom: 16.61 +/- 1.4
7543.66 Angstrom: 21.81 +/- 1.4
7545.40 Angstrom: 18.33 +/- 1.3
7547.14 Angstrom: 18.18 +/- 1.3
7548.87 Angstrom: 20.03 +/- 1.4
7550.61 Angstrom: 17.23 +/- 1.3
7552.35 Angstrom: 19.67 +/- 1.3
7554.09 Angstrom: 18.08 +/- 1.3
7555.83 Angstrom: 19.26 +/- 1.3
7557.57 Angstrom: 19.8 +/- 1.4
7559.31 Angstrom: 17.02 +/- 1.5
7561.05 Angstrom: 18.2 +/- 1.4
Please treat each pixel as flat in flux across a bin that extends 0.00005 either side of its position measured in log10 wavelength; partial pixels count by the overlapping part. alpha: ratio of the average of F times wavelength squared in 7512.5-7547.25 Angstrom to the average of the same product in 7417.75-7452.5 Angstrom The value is 0.5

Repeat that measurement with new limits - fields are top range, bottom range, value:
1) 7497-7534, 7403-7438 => 0.49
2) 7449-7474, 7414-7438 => 0.57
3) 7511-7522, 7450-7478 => 0.75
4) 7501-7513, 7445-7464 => 0.63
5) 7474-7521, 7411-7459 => 0.49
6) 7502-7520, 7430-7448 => 0.41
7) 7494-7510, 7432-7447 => 0.56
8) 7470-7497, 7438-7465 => 0.69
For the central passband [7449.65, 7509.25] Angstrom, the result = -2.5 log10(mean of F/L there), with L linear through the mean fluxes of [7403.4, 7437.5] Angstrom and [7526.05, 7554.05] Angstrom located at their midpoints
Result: 0.32 mag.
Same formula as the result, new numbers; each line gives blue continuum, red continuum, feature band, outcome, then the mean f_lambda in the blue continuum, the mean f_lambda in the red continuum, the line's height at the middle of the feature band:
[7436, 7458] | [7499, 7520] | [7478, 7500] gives 0.20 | 28.2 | 19.1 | 22.1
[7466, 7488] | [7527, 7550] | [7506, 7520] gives -0.04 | 18.3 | 18.5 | 18.4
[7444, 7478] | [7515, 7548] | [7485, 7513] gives 0.15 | 24.8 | 18.6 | 21.5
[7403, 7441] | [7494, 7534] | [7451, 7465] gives -0.13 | 37.7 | 18.8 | 30.3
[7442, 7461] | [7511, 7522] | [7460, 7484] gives 0.43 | 30.2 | 19.4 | 26.8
